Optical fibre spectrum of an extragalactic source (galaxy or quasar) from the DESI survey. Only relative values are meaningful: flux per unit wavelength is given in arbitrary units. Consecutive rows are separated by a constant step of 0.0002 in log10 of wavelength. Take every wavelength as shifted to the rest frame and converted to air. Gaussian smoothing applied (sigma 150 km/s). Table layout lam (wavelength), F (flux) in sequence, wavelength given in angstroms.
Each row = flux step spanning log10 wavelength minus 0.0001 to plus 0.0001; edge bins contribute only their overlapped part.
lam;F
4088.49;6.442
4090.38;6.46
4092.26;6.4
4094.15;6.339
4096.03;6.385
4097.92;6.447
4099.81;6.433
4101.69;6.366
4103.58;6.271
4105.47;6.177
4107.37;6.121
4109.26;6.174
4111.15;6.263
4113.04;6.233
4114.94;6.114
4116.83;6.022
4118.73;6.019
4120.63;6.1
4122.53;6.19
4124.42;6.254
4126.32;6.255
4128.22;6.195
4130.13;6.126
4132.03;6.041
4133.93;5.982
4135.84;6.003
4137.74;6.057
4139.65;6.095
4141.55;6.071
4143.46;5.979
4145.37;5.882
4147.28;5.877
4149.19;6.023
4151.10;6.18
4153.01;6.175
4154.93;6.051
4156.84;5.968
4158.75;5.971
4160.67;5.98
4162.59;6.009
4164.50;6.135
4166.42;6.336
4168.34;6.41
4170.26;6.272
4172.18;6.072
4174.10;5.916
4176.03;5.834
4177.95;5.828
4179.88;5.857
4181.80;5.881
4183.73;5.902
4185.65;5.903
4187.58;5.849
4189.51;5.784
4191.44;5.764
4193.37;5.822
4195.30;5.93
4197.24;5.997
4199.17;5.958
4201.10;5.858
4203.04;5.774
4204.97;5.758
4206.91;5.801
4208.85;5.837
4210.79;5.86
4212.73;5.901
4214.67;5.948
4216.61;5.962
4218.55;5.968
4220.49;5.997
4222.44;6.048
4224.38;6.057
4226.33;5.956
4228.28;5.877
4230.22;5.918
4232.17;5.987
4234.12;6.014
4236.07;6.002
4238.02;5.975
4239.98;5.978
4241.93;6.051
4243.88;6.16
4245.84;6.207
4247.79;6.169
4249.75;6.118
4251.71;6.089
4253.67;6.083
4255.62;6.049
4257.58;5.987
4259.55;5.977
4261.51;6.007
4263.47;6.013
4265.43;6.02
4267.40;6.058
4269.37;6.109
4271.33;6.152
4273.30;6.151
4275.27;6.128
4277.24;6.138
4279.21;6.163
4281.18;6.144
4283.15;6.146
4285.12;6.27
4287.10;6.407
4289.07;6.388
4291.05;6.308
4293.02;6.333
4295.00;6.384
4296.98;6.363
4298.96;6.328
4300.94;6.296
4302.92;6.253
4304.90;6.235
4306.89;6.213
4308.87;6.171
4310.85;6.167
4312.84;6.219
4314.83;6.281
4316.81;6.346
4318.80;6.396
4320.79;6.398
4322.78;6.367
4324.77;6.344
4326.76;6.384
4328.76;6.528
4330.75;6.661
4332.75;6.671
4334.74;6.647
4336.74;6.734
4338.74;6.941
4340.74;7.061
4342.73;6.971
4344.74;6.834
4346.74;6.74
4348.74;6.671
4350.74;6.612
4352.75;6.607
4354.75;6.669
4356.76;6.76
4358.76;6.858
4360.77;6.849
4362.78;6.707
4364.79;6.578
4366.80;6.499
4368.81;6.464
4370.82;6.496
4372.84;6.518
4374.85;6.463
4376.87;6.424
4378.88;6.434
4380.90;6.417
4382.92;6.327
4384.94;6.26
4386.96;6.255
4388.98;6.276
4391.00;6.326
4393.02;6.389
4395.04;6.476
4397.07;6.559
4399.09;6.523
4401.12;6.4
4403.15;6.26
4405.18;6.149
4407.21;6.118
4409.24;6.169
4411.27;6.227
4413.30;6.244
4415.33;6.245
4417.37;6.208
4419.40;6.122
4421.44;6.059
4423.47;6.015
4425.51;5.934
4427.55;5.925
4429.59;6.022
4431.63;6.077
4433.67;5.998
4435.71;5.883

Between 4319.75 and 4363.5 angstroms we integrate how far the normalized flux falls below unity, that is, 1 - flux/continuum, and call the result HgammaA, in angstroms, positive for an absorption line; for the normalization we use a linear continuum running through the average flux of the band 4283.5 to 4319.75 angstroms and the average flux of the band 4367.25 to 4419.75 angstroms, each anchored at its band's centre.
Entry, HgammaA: -2.5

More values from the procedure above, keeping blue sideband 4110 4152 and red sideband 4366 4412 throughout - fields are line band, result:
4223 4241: 0.65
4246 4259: 0.28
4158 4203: 1.31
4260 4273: 0.36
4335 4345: -0.92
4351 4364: -0.82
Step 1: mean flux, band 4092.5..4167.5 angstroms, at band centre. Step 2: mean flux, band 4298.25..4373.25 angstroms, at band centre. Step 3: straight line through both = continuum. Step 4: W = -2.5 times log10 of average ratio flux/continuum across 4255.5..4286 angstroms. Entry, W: 0.055 mag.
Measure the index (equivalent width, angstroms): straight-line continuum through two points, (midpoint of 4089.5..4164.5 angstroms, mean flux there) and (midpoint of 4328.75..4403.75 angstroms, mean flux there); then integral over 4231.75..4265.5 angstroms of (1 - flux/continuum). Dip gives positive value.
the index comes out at 1.7 angstroms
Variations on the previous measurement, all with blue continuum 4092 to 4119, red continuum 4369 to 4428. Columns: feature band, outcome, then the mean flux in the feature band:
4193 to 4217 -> 1.5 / 5.88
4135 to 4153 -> 0.7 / 6.03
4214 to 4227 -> 0.6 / 5.99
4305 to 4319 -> 0.1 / 6.25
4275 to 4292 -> 0.1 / 6.24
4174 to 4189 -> 0.9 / 5.86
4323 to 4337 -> -0.6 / 6.55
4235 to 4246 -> 0.4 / 6.05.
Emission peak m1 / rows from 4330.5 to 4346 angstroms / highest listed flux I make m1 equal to 7.061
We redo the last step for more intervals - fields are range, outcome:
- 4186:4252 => 6.207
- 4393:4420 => 6.559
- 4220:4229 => 6.057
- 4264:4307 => 6.407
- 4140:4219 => 6.41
